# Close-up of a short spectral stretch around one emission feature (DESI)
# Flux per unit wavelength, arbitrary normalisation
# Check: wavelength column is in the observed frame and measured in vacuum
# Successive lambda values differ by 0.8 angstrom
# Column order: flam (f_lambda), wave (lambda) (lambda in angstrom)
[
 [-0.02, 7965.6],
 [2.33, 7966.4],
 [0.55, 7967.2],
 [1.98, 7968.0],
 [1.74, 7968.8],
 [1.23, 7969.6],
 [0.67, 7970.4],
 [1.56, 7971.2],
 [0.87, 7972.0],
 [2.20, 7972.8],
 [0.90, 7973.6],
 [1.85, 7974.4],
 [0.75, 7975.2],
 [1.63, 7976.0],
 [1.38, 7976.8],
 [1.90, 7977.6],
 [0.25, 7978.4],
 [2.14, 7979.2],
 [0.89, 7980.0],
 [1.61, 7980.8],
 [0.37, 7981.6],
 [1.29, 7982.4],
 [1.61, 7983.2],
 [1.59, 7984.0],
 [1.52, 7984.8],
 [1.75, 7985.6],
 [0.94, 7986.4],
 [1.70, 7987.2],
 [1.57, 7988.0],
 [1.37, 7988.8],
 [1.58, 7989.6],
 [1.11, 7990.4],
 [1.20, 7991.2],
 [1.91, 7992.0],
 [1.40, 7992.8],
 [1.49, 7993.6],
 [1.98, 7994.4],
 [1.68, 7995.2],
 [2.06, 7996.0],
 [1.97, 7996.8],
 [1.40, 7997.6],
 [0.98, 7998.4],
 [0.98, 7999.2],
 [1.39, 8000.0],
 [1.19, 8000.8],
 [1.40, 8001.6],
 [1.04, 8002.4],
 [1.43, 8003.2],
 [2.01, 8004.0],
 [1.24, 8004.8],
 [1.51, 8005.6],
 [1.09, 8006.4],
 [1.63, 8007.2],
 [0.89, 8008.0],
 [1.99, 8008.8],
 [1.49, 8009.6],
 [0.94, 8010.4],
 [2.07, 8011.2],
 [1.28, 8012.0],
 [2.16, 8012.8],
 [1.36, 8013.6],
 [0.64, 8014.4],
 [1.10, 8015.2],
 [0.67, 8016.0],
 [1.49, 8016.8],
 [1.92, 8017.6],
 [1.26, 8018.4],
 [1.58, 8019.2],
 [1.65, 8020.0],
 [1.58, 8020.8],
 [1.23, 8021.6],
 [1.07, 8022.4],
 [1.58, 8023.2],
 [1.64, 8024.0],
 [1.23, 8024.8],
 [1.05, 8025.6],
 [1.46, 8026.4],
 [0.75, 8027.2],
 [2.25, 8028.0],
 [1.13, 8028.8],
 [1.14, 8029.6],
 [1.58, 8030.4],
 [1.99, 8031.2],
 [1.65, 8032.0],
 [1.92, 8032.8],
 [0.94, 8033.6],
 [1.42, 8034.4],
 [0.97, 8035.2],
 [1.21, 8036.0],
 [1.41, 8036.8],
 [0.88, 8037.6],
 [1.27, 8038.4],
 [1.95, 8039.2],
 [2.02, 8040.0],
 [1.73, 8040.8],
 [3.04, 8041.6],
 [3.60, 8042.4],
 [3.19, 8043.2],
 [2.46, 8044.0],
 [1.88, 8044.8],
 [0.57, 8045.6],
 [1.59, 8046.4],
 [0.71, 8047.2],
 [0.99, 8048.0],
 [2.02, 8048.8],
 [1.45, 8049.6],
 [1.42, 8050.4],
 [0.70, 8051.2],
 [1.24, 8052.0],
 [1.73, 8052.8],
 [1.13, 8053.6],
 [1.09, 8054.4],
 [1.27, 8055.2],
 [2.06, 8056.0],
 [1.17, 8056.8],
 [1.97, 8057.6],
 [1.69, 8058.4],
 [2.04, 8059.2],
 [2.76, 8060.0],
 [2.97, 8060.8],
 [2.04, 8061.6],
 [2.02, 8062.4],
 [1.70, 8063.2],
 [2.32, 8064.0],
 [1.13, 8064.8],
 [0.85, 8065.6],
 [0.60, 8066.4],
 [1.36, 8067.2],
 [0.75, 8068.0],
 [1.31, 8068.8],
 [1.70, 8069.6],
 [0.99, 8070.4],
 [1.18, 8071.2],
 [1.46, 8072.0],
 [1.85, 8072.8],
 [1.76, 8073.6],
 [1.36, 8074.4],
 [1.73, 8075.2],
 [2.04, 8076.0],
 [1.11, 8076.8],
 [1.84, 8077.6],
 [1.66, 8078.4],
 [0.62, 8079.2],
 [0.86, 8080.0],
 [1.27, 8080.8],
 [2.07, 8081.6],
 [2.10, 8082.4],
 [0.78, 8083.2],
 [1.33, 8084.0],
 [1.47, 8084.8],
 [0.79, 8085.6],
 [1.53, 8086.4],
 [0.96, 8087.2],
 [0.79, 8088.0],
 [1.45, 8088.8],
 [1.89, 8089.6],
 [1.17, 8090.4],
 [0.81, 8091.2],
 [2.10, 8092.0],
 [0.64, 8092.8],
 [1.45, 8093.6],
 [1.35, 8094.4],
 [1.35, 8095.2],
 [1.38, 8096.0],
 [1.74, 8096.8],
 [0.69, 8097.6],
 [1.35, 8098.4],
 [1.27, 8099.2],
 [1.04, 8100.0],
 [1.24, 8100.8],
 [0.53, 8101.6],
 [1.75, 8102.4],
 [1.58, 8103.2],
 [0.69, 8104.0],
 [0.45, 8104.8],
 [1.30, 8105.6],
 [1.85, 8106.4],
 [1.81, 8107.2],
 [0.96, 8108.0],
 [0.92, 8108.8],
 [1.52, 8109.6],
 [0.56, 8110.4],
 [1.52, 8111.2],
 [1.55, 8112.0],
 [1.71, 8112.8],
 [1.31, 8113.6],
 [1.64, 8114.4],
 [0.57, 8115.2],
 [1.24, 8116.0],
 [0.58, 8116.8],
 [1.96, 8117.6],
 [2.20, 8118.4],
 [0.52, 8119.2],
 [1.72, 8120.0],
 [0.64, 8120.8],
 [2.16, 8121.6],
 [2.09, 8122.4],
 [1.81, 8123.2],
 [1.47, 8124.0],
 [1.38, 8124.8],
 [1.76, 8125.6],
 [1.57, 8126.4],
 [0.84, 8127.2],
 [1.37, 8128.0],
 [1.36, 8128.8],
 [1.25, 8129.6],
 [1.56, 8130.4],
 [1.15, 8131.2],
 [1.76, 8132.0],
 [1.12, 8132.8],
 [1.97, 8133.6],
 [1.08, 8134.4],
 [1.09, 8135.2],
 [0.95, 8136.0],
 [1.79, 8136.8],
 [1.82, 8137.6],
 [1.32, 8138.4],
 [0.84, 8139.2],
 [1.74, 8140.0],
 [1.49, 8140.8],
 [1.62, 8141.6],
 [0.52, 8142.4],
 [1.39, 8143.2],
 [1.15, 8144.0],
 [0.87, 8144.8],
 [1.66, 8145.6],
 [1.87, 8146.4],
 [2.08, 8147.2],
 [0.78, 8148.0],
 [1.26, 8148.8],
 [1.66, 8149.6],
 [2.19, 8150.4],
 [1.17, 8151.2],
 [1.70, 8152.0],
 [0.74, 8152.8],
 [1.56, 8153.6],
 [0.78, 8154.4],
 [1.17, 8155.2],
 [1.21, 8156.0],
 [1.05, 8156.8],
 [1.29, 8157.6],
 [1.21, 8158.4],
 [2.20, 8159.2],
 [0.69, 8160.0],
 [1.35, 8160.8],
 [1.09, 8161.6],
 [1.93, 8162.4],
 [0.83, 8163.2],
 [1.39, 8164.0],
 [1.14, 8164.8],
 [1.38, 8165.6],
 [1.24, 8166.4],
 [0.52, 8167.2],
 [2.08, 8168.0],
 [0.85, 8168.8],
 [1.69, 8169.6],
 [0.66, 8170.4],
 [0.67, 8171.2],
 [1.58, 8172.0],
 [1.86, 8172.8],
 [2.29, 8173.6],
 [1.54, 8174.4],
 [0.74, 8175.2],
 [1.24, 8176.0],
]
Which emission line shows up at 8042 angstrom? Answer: [S II]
